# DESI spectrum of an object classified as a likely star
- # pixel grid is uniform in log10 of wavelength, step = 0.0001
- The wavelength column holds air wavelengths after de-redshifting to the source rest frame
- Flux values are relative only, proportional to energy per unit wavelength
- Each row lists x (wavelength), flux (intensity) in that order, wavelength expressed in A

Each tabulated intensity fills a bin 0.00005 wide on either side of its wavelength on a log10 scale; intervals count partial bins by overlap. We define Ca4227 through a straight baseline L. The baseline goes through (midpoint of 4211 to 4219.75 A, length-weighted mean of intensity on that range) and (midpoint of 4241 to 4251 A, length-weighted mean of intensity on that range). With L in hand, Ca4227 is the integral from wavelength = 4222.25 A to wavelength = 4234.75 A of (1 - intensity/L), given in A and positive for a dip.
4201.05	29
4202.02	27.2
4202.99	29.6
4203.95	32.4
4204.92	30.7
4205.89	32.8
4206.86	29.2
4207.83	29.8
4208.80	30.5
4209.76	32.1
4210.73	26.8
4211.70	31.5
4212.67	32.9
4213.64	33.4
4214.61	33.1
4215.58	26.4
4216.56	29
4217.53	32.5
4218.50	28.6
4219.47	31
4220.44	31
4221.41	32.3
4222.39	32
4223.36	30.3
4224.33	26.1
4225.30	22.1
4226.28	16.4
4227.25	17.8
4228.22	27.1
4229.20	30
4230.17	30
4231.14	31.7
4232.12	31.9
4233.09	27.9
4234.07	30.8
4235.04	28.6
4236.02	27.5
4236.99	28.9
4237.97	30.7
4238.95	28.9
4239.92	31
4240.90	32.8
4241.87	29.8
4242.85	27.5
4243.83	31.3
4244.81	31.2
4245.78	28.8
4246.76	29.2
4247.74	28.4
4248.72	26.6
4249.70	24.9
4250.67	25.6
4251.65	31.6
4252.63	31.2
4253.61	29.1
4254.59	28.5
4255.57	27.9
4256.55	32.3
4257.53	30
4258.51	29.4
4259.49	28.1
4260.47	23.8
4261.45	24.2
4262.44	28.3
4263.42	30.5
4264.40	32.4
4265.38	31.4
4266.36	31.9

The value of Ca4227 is 1.1 A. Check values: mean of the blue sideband 30.8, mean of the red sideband 28.6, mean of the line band 27.1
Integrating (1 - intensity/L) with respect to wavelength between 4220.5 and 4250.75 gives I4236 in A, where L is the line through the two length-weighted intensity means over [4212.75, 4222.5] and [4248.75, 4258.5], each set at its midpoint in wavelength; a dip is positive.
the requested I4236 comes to 1.5 A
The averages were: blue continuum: 30.9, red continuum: 28.9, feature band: 28.4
